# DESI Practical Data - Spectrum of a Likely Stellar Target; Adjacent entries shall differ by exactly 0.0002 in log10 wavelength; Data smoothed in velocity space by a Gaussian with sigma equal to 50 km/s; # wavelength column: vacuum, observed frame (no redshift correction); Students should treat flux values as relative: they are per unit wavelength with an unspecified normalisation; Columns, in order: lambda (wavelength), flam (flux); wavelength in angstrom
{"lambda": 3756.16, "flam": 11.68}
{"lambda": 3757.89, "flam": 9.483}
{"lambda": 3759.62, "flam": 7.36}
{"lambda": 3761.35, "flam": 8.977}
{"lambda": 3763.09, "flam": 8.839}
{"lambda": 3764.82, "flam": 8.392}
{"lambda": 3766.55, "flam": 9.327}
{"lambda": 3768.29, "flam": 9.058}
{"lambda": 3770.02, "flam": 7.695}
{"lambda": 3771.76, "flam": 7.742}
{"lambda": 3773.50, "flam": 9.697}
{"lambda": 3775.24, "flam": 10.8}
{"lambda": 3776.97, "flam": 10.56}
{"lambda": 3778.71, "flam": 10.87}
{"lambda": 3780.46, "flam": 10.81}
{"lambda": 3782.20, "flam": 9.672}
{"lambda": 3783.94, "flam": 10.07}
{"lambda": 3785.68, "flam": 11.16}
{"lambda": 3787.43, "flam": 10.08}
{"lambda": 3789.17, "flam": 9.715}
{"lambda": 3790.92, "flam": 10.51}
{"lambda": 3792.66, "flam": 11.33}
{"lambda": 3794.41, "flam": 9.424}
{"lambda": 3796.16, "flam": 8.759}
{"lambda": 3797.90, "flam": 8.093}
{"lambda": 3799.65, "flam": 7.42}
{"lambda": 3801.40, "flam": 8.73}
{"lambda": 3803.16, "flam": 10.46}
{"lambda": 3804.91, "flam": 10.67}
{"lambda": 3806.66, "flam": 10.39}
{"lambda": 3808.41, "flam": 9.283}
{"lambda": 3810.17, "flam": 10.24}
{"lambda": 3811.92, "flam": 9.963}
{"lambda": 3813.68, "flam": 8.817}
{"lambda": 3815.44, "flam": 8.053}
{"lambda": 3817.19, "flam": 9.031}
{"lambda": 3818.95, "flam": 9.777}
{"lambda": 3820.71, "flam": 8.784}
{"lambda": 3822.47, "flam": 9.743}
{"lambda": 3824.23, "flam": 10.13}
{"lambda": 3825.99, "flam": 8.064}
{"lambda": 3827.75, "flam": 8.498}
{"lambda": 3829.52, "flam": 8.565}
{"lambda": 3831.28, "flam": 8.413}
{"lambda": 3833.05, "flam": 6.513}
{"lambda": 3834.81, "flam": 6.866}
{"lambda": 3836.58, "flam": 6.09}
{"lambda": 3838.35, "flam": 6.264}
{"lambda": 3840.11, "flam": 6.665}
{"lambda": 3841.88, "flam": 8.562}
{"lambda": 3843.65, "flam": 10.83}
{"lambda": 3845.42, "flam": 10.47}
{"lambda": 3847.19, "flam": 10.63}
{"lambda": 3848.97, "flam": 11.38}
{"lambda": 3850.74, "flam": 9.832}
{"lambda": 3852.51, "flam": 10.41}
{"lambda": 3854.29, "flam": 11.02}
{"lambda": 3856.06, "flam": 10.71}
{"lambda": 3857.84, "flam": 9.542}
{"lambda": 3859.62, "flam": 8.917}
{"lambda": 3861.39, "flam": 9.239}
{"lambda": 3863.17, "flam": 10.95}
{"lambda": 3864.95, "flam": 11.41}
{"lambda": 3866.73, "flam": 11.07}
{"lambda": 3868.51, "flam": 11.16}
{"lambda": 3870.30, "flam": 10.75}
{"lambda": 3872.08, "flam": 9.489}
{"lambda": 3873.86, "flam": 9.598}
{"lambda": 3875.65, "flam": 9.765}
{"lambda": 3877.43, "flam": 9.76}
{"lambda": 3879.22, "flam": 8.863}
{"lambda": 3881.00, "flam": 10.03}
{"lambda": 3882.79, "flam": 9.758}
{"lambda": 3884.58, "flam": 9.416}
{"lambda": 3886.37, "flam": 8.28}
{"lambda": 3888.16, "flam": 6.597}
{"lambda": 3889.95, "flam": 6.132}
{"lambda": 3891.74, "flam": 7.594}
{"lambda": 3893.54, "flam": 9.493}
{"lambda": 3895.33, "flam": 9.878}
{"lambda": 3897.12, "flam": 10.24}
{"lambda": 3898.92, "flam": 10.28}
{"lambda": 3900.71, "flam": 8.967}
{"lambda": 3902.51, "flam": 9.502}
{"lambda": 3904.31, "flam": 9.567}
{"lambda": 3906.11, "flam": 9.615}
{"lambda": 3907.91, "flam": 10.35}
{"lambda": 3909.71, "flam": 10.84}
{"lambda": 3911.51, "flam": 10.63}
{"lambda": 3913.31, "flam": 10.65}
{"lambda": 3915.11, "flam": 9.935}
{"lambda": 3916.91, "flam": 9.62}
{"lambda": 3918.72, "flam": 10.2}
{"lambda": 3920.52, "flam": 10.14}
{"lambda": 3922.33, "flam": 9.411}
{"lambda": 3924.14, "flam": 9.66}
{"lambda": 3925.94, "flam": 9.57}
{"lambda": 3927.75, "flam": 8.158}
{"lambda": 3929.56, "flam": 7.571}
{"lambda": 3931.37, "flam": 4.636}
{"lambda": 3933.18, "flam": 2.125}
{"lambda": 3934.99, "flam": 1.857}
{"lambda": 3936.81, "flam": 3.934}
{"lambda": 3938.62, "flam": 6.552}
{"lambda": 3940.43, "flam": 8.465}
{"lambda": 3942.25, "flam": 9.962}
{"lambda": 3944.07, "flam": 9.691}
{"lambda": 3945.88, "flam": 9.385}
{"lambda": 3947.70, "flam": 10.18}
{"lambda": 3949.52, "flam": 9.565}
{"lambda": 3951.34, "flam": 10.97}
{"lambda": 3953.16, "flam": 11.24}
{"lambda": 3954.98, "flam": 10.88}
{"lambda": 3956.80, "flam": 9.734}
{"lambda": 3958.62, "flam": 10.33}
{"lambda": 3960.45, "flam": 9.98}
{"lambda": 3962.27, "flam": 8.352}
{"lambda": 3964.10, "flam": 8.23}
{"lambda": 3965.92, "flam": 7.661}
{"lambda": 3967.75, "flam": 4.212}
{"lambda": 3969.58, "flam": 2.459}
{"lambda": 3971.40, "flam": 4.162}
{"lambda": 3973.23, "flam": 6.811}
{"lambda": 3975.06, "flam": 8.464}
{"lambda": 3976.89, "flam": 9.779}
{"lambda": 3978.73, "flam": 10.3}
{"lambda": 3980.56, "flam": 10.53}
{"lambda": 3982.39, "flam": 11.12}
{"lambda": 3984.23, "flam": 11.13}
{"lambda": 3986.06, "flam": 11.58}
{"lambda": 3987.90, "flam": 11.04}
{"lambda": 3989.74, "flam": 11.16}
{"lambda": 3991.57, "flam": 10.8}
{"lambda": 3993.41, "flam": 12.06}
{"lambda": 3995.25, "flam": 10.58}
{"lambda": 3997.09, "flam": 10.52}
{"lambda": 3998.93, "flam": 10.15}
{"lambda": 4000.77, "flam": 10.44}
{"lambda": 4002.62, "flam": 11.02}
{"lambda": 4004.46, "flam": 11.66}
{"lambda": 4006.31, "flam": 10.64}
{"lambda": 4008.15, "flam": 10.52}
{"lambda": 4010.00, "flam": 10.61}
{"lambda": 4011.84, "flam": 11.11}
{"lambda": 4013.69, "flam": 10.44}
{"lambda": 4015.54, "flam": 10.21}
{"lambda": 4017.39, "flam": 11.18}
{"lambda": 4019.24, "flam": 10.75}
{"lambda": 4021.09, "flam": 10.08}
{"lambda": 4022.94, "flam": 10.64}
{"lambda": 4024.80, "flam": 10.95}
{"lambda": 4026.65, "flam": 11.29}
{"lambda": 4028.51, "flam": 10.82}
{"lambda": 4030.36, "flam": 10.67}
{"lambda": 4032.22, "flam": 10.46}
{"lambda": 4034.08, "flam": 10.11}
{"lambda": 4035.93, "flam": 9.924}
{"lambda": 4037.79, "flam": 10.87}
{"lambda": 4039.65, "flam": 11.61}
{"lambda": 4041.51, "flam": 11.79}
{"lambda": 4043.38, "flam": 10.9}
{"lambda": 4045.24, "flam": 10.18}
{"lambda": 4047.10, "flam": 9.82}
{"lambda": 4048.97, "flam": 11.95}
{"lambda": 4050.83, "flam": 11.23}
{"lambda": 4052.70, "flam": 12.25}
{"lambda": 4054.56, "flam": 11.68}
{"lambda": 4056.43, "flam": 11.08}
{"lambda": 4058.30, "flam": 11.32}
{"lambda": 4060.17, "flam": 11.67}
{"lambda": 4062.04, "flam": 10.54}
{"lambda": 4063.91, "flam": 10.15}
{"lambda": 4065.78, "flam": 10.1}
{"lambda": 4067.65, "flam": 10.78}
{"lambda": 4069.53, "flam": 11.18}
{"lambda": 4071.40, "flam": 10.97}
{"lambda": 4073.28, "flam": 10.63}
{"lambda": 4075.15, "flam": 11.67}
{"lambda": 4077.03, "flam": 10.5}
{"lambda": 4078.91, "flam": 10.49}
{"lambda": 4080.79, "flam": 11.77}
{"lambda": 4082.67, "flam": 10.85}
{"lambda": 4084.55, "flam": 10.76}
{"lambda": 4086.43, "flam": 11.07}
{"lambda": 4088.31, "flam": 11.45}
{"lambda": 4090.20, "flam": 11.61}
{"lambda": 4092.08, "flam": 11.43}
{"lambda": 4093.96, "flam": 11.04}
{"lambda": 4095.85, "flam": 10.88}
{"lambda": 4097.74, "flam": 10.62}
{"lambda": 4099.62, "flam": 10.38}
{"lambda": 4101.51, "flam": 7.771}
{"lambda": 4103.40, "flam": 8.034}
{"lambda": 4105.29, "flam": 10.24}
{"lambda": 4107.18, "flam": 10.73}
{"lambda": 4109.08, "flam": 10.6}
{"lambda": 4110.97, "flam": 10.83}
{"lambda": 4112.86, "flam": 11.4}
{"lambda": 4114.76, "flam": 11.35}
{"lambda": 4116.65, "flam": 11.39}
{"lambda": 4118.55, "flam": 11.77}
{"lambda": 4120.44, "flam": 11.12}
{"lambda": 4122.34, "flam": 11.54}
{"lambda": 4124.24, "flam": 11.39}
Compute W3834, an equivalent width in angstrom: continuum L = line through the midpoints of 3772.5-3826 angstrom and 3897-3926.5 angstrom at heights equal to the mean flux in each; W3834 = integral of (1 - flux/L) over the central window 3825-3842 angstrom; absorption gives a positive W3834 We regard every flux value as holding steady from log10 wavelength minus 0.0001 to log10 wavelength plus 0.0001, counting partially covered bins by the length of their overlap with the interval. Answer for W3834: 4.1 angstrom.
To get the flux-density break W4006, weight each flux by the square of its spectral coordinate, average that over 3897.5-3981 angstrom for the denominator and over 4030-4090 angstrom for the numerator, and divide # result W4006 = 1.4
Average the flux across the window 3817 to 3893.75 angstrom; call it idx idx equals 9.2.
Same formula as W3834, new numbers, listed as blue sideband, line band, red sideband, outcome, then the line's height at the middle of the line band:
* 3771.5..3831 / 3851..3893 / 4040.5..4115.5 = 1.4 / 9.91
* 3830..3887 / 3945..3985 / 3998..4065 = 5.6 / 10.3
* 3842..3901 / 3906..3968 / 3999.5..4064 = 9.0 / 10.2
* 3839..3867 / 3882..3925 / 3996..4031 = 3.4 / 10.3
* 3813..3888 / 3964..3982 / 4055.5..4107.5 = 4.9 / 10.1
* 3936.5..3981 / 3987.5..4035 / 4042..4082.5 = -4.9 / 9.77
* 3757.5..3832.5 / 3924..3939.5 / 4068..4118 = 6.5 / 10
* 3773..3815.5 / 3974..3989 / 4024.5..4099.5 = 0.2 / 10.6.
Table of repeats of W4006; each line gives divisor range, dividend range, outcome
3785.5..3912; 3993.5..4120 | 1.28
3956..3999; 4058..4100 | 1.25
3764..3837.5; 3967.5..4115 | 1.29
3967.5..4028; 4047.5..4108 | 1.12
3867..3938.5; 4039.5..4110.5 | 1.34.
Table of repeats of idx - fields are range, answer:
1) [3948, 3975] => 8.24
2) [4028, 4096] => 11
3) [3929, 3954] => 7.57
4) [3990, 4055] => 10.9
